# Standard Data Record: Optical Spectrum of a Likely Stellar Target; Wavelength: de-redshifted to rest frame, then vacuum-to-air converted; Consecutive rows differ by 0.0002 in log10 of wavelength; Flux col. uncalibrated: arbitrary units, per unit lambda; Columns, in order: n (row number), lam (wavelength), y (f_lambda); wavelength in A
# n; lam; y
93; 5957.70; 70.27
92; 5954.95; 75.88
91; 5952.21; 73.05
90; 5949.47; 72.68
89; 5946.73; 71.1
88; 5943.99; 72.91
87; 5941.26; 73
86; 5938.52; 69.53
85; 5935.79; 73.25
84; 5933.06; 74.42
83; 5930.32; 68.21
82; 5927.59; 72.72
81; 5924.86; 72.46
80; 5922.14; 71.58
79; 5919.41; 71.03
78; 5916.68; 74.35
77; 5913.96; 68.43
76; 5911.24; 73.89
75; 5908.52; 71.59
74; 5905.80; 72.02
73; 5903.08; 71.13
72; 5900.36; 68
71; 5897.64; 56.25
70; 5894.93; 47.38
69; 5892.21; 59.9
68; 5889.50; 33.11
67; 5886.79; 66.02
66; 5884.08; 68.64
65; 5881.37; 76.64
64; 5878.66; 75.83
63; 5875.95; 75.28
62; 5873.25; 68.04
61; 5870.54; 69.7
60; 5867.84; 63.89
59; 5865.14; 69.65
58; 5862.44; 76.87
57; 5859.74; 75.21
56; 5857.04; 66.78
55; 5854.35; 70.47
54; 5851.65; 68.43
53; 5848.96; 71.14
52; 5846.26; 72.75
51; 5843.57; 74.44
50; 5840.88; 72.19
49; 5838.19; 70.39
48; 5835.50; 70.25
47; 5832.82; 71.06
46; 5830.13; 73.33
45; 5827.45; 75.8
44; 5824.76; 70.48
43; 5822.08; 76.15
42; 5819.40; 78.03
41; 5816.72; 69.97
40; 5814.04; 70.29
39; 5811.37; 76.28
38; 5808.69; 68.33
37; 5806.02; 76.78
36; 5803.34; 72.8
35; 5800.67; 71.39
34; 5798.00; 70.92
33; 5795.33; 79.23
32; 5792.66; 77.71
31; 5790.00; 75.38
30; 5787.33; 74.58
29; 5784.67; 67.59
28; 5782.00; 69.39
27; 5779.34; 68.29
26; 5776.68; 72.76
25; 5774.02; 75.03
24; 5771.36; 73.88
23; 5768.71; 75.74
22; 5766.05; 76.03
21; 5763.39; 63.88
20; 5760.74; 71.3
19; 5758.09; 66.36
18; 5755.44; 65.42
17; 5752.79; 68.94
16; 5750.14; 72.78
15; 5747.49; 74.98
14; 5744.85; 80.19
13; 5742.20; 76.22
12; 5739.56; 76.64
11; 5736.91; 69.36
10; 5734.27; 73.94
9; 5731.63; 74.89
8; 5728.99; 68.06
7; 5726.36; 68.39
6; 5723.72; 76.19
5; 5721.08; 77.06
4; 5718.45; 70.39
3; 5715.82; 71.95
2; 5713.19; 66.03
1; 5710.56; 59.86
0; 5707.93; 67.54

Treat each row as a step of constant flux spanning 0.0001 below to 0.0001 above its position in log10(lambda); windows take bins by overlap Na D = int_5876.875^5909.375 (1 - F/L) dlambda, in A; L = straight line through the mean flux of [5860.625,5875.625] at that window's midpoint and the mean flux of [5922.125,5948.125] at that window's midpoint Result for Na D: 3.19 A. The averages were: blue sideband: 70.2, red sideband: 72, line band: 63.9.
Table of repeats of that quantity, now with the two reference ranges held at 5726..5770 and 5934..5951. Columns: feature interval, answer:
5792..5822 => -0.7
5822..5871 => 0.5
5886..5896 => 2.9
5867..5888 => 0.4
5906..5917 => 0.0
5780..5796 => -0.3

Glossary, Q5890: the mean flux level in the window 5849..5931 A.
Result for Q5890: 68.2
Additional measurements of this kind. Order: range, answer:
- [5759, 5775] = 72.4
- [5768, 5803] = 73.2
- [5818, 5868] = 72.1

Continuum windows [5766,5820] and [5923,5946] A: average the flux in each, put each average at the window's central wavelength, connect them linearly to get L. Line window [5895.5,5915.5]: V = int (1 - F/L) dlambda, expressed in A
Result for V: 1.2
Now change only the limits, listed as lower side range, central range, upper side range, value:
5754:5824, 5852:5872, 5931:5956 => 0.6 A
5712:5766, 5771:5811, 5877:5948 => -1.3 A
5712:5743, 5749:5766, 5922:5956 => 0.9 A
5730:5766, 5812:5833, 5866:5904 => -1.7 A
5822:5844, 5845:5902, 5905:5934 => 4.3 A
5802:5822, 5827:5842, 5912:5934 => 0.2 A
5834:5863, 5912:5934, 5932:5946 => 0.2 A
